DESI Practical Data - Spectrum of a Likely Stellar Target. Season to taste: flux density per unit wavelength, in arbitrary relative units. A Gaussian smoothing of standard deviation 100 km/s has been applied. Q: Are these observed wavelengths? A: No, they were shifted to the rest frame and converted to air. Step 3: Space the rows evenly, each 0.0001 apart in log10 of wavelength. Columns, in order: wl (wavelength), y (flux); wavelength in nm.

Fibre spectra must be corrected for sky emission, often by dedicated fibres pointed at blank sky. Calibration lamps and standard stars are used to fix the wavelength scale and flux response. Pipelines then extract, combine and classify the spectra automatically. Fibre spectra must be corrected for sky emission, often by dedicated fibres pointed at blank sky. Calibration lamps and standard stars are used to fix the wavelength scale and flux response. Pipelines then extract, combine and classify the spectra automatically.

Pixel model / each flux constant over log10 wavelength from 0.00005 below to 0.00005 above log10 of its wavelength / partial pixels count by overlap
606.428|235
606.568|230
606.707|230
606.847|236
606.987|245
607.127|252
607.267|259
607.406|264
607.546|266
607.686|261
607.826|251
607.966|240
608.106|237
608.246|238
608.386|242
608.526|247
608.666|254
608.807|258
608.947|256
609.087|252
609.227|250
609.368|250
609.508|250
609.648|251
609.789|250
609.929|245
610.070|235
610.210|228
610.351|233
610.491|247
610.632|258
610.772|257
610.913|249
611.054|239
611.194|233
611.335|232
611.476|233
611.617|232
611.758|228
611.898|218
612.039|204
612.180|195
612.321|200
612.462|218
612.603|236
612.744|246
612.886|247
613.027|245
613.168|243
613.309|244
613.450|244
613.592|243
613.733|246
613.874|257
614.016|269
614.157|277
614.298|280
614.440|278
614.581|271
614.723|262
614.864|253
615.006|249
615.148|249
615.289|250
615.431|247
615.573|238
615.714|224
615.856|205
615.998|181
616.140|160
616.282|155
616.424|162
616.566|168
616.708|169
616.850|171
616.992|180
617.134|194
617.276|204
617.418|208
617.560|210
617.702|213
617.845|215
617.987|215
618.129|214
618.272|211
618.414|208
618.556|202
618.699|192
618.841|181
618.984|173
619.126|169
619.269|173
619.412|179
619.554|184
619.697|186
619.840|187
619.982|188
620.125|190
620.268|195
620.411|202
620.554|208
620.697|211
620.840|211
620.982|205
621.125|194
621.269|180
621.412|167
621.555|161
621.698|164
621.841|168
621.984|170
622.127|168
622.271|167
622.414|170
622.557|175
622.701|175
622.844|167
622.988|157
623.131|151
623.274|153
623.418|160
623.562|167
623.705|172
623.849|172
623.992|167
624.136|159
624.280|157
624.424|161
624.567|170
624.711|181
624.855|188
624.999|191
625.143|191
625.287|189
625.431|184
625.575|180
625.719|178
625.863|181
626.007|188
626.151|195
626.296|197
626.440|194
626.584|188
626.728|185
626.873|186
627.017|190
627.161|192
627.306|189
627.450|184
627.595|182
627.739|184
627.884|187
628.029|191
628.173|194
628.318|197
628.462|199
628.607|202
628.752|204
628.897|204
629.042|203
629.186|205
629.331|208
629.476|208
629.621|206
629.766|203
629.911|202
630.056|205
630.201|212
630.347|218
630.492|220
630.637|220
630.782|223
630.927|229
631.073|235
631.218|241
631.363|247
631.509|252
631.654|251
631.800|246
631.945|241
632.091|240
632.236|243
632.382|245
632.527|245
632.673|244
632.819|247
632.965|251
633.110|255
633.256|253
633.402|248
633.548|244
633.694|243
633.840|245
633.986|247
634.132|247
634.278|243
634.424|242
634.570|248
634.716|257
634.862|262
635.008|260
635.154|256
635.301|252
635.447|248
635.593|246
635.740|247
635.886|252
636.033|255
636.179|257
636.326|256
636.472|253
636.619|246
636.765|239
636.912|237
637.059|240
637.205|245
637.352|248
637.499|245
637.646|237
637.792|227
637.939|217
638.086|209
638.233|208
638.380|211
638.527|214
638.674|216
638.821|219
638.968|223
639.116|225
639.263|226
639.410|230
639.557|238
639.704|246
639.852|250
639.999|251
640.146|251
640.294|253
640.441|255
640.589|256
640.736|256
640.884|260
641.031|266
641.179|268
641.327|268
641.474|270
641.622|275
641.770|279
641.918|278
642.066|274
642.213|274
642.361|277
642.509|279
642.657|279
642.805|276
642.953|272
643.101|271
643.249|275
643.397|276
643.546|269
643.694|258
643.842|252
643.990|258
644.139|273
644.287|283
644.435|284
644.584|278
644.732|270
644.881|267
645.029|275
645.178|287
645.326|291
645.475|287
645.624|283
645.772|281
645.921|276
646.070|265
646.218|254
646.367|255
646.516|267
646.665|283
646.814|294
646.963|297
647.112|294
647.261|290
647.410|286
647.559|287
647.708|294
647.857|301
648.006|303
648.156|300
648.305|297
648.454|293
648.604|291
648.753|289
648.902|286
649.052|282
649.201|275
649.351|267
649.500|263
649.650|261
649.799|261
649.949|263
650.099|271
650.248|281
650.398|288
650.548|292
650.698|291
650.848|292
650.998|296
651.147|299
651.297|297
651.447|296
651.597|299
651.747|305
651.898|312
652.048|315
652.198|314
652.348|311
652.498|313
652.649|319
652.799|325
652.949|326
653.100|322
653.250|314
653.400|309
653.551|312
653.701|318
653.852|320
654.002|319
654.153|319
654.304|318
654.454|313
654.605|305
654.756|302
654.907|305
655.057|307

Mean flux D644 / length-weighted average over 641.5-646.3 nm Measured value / 274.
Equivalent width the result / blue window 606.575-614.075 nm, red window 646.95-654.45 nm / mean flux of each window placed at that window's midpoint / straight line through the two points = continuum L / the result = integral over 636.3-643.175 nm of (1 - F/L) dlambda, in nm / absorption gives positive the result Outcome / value 0.83 nm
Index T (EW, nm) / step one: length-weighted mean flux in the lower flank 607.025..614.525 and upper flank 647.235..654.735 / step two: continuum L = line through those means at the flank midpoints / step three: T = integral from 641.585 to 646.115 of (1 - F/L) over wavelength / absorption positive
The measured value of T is 0.21 nm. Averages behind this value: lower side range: 245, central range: 275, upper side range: 298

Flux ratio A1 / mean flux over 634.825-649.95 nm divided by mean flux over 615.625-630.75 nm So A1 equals 1.40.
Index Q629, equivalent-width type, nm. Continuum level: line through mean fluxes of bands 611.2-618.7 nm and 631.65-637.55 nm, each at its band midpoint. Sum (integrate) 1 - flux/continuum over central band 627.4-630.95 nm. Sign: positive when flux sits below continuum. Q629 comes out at 0.56 nm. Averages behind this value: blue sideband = 223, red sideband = 248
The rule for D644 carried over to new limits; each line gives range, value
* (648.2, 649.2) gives 289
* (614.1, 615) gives 269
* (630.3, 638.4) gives 242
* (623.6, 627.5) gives 182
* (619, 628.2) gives 180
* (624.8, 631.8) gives 203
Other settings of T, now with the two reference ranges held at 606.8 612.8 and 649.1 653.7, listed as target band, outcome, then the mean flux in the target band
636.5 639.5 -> 0.541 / 229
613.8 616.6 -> 0.177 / 233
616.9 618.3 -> 0.256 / 206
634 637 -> 0.277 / 250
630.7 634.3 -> 0.362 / 244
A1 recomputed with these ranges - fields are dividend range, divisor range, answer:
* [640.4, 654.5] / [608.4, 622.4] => 1.32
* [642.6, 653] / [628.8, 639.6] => 1.21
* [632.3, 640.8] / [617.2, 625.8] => 1.32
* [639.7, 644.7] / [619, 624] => 1.51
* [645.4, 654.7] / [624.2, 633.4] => 1.41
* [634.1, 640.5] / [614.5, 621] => 1.19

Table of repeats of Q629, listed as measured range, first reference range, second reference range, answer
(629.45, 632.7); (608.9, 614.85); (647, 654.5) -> 0.49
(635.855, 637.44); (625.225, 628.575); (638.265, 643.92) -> -0.09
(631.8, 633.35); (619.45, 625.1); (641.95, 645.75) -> -0.16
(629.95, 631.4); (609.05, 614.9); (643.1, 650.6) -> 0.21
